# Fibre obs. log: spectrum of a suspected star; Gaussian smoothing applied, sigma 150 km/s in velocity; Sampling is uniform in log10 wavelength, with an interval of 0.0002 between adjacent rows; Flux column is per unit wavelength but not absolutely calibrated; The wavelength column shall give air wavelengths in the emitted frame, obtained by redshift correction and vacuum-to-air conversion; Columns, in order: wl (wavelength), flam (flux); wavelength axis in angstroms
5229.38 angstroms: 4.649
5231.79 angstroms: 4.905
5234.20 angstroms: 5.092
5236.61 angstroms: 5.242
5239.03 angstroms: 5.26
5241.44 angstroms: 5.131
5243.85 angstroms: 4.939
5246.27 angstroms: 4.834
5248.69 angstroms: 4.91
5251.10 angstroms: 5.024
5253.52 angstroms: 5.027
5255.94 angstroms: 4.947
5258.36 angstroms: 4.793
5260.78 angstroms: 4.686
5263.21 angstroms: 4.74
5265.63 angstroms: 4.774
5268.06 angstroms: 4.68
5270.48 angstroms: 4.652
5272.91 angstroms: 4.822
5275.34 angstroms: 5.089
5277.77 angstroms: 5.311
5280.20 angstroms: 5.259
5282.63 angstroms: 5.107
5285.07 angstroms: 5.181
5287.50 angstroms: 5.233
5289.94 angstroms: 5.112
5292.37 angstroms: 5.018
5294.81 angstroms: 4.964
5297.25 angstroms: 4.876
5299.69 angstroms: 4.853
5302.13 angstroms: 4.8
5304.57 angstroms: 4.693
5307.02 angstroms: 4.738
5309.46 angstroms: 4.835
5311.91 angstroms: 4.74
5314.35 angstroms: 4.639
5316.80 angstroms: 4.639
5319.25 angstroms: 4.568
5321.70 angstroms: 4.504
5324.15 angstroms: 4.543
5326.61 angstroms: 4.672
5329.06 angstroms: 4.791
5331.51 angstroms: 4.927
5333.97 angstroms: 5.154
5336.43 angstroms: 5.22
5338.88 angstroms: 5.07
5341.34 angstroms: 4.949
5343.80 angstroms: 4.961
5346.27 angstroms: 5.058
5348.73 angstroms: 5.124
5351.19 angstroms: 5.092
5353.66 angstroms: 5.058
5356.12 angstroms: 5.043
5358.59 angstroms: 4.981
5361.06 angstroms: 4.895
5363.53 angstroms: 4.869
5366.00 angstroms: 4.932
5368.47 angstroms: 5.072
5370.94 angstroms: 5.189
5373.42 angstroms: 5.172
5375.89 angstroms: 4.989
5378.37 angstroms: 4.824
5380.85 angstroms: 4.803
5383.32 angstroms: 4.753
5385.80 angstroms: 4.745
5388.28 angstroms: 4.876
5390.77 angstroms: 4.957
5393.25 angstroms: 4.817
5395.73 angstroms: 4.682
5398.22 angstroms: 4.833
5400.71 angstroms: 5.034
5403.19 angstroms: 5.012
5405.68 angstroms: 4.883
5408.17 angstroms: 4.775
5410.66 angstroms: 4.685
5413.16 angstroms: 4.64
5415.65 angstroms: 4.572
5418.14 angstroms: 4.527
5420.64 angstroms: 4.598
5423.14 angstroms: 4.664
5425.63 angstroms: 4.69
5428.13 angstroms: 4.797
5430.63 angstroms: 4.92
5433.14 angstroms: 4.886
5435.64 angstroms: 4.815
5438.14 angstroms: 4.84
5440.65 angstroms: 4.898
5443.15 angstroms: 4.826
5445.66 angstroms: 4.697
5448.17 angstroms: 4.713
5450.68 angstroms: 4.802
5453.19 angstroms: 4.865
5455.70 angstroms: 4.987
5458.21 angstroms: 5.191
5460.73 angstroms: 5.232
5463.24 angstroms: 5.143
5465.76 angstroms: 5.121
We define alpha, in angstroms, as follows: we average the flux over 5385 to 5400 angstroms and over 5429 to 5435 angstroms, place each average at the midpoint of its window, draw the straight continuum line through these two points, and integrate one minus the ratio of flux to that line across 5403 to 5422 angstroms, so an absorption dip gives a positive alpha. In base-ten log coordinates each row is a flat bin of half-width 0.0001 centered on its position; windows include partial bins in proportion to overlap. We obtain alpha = 0.6 angstroms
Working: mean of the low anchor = 4.83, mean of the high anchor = 4.88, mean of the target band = 4.69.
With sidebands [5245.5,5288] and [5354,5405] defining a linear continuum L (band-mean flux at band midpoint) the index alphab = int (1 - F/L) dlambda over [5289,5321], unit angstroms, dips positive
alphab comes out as 0.9 angstroms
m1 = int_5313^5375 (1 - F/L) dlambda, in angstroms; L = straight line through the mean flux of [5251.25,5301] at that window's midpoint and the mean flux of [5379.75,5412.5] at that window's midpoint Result -0.5 angstroms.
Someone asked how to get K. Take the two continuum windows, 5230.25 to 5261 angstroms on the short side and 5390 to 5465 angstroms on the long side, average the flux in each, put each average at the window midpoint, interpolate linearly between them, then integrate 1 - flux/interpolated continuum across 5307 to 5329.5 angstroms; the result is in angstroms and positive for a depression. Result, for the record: 1.2 angstroms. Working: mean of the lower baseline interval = 4.99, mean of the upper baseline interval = 4.83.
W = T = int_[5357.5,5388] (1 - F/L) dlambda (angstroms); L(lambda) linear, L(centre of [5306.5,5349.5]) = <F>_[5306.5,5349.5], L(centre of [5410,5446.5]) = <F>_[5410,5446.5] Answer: -0.9 angstroms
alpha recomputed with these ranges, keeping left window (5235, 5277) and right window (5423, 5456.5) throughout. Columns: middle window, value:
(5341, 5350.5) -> -0.3 angstroms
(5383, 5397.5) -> 0.1 angstroms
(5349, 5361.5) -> -0.4 angstroms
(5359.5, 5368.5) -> -0.1 angstroms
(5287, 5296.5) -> -0.3 angstroms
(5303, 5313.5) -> 0.3 angstroms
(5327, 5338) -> -0.3 angstroms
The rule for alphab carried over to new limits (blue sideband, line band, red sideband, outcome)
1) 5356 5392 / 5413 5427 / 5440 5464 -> 0.91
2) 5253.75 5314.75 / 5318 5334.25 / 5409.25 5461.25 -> 0.55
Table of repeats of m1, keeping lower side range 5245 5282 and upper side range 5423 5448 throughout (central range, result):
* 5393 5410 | -0.1 angstroms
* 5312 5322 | 0.5 angstroms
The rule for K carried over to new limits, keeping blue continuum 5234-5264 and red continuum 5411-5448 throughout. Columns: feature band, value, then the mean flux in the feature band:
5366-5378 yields -0.6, 5.07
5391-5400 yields -0.1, 4.81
